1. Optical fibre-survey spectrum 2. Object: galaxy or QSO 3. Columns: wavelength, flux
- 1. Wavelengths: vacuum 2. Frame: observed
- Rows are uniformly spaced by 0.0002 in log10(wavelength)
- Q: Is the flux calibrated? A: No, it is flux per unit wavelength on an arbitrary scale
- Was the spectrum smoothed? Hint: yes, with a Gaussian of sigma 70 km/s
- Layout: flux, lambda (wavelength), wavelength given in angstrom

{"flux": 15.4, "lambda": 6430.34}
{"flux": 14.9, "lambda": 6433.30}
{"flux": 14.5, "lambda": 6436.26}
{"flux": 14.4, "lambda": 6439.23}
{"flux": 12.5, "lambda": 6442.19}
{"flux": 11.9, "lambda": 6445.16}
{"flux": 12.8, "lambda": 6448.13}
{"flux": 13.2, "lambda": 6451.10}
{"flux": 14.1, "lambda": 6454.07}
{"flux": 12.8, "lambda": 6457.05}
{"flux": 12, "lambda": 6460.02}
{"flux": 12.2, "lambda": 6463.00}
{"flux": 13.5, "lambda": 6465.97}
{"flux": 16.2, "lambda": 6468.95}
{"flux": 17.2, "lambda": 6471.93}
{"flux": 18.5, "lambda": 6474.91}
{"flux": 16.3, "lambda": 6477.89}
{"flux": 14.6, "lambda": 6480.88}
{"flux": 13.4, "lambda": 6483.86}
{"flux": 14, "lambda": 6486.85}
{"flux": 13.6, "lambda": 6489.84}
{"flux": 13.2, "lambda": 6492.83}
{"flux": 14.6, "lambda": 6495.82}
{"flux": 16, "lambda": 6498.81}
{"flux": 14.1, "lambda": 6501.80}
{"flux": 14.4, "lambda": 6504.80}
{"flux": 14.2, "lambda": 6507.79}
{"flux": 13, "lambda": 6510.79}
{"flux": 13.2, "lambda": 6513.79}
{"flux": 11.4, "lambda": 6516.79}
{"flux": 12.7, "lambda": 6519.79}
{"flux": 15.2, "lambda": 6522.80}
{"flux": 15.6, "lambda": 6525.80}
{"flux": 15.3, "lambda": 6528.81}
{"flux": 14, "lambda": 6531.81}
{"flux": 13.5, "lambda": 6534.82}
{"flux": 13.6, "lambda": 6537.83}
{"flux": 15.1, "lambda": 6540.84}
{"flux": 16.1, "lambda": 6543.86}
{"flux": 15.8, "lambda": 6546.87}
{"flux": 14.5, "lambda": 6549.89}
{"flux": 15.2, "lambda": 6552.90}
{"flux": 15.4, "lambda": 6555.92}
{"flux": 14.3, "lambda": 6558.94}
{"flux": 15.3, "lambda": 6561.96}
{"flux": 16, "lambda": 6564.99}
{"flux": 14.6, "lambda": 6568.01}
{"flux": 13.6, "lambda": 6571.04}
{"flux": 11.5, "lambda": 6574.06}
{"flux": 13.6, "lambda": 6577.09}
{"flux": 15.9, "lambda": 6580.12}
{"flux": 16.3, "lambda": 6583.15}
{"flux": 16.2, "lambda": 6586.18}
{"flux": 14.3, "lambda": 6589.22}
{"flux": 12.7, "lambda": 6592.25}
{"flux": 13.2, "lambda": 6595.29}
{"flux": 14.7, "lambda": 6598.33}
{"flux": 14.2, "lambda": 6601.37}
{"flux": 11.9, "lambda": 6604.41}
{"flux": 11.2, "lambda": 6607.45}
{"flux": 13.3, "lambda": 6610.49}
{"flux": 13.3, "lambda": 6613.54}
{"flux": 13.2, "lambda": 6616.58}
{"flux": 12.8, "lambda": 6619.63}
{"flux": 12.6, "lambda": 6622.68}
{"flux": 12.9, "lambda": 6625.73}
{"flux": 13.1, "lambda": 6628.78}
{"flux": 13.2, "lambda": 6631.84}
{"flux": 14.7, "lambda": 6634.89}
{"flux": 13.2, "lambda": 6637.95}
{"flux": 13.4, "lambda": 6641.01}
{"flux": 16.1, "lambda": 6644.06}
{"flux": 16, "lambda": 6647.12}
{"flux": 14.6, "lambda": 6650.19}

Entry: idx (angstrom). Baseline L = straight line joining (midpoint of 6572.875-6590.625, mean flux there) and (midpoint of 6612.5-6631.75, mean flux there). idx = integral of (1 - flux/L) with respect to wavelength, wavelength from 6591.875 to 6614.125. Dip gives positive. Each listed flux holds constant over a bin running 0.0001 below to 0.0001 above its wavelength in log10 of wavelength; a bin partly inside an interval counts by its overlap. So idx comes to 1.2 angstrom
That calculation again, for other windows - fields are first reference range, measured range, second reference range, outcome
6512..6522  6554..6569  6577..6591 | -0.7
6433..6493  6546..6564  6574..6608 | -1.4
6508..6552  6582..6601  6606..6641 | -1.5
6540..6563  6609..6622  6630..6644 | 1.0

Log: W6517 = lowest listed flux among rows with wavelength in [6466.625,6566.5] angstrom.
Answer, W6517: 11.4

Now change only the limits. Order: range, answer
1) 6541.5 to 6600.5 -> 11.5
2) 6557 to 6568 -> 14.3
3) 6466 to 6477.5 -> 16.2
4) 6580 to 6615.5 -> 11.2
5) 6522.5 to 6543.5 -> 13.5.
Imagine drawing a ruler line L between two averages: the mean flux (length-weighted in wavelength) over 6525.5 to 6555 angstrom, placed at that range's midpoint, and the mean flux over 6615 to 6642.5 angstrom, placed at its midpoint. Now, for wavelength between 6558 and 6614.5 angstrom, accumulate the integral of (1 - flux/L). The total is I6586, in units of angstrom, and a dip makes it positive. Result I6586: 0.0 angstrom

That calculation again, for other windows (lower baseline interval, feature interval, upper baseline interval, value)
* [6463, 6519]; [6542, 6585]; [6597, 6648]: -3.0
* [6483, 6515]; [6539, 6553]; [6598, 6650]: -1.5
